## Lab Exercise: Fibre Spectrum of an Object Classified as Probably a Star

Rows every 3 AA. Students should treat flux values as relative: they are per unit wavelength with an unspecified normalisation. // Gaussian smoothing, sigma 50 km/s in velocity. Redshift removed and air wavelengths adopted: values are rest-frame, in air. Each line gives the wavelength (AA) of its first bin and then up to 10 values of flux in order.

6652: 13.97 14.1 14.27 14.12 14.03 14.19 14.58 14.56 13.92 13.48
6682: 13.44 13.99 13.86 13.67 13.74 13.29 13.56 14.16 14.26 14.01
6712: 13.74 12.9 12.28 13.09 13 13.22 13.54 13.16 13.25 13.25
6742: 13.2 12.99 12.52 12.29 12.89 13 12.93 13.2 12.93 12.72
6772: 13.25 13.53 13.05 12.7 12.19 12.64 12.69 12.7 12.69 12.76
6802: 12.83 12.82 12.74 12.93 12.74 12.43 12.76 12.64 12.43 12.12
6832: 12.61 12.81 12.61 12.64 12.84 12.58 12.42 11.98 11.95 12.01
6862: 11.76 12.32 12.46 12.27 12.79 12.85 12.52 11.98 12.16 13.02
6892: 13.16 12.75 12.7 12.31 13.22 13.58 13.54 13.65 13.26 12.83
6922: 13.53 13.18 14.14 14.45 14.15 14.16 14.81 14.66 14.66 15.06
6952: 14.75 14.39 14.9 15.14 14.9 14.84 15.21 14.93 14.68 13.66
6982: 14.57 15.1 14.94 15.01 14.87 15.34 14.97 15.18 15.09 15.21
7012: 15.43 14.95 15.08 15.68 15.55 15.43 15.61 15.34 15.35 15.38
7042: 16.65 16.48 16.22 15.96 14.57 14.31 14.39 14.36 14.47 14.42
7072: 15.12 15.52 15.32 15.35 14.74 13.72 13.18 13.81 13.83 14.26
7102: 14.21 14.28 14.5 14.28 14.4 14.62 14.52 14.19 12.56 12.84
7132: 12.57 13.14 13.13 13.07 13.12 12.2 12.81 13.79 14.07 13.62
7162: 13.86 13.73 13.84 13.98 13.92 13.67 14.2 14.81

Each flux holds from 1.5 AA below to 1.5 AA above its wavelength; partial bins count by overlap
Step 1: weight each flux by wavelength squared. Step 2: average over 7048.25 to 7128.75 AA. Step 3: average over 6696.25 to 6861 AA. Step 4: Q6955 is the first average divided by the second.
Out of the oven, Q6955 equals 1.23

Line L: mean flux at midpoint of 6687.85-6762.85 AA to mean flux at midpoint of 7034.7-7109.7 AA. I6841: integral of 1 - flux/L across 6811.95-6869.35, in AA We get 5.60 AA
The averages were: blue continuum 13.3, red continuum 14.8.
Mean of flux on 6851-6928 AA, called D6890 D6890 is 12.7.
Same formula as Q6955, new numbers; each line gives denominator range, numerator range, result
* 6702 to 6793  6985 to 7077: 1.26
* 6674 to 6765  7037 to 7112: 1.23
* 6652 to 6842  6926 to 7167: 1.20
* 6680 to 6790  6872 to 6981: 1.11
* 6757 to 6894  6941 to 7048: 1.26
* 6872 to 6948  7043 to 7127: 1.15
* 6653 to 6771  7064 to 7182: 1.16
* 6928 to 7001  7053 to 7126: 1.01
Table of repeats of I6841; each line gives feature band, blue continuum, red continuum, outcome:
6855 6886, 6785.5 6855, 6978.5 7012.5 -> 2.3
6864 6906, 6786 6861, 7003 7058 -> 2.5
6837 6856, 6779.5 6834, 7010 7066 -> 0.9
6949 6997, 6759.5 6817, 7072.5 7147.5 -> -4.8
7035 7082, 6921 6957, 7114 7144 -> -5.0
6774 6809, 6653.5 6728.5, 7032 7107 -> 3.2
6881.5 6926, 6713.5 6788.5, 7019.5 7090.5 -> 3.4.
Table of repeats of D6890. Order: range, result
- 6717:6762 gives 13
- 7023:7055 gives 15.7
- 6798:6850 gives 12.7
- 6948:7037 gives 15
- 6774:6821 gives 12.8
